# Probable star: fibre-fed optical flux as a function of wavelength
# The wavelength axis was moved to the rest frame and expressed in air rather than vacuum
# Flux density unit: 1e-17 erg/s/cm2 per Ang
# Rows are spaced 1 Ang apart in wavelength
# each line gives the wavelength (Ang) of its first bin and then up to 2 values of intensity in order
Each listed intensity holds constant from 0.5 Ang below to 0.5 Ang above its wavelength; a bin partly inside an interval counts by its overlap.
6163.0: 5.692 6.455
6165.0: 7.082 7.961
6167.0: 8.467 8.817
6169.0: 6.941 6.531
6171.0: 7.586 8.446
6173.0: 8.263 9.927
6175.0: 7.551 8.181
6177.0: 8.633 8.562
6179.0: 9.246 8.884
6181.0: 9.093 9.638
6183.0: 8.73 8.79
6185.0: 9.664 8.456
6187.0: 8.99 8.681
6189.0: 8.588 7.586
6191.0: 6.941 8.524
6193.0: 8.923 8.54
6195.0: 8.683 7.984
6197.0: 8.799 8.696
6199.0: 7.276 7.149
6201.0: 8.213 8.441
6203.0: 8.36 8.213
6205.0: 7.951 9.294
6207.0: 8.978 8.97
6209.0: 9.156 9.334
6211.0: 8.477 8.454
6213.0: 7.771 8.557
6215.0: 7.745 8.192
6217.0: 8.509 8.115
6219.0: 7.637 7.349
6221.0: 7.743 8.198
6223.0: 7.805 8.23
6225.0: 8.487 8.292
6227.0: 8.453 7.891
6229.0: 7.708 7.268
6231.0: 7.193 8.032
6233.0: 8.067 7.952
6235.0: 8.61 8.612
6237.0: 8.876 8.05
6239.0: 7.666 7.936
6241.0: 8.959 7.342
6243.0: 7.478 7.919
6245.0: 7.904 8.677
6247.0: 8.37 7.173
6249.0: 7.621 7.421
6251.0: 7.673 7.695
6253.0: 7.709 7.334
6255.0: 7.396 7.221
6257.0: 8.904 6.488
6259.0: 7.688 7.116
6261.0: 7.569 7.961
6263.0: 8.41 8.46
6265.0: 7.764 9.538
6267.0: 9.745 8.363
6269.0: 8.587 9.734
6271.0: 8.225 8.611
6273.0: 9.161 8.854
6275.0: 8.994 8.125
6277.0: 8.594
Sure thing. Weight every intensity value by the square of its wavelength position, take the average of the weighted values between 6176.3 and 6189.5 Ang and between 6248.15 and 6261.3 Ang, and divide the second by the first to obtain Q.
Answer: 0.86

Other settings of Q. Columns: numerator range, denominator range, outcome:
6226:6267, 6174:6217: 0.95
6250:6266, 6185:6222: 0.95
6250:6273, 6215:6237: 1.02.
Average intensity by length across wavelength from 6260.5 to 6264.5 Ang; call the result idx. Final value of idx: 8.1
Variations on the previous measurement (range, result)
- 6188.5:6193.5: 8.11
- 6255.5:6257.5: 8.06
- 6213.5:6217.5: 8.25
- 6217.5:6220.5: 7.7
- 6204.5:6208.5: 8.8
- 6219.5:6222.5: 7.76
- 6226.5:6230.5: 7.83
